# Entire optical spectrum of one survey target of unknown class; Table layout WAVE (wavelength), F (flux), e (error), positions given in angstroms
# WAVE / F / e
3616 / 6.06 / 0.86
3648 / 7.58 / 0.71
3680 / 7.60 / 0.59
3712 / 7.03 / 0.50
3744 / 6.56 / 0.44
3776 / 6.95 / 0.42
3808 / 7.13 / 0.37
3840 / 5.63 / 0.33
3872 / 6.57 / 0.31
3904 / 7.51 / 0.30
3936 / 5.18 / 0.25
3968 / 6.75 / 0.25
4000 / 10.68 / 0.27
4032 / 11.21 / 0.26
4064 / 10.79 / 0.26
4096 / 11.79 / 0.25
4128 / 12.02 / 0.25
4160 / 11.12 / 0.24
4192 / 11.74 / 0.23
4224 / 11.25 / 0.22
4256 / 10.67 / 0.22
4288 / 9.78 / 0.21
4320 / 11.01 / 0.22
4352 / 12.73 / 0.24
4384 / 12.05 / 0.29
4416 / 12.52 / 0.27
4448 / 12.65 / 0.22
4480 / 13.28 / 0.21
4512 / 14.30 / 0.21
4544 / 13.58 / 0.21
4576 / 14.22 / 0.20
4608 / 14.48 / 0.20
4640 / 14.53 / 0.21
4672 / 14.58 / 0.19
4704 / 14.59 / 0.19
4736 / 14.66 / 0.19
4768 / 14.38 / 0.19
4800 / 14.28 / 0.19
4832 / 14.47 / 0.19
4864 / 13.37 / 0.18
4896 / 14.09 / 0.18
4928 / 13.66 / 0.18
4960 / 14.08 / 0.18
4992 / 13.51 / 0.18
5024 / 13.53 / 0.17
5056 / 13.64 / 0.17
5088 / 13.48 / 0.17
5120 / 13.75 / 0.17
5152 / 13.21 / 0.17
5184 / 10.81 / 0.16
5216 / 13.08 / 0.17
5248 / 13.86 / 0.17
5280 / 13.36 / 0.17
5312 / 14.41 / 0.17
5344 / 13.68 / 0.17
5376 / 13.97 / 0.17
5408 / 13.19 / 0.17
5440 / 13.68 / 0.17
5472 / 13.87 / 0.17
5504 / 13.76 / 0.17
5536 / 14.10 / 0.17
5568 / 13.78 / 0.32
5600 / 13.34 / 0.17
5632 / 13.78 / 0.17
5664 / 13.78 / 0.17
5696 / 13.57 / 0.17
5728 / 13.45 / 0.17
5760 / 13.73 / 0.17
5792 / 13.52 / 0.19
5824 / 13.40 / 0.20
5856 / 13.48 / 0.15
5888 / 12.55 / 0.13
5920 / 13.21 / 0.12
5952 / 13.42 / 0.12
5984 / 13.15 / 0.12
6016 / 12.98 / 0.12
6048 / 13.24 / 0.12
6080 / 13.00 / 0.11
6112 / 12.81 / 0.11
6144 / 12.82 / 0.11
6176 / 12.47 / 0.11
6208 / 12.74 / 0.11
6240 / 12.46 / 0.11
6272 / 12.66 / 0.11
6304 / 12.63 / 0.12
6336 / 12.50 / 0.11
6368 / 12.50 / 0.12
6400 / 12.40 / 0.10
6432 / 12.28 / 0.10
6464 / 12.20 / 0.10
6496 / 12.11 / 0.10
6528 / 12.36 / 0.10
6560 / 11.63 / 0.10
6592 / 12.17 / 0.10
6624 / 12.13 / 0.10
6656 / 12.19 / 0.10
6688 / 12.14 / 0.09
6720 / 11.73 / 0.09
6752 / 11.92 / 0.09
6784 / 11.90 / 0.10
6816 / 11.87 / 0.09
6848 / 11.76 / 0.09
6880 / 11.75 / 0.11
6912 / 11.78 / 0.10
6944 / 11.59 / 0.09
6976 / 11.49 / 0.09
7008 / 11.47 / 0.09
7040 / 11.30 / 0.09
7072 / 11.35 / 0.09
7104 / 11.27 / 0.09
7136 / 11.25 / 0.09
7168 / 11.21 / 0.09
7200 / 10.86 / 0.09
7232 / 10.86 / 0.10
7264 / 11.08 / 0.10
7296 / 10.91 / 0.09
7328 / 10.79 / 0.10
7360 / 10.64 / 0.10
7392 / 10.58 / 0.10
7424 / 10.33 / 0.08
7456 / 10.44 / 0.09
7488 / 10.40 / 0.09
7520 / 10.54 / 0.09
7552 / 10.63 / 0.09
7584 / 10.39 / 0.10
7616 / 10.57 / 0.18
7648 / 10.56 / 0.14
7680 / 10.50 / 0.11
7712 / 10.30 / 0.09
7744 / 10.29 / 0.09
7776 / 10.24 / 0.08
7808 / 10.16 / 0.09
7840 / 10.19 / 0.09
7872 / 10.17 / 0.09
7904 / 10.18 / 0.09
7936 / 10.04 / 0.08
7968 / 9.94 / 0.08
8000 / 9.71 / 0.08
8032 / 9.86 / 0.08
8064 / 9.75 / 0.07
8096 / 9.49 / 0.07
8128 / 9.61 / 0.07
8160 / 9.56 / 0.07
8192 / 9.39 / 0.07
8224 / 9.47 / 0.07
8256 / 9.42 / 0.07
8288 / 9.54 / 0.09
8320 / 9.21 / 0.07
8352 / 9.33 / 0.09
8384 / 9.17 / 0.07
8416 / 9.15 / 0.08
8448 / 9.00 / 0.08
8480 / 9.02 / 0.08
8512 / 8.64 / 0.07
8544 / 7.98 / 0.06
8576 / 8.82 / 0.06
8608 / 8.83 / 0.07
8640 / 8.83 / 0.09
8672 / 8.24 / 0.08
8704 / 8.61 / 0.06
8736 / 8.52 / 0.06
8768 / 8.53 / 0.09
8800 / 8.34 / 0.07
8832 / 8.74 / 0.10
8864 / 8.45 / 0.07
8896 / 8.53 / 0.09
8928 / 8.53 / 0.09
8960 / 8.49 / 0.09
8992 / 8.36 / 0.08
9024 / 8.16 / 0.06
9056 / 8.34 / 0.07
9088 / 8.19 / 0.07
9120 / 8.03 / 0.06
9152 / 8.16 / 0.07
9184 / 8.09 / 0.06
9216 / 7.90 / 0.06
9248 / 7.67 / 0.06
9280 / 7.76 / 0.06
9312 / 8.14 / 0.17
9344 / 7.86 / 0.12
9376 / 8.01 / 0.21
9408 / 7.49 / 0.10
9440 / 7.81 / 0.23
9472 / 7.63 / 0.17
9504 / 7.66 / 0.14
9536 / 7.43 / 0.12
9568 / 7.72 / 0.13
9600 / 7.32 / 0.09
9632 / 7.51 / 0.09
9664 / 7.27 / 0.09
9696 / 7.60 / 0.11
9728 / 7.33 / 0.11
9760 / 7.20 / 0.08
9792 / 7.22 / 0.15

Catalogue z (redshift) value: 0.00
